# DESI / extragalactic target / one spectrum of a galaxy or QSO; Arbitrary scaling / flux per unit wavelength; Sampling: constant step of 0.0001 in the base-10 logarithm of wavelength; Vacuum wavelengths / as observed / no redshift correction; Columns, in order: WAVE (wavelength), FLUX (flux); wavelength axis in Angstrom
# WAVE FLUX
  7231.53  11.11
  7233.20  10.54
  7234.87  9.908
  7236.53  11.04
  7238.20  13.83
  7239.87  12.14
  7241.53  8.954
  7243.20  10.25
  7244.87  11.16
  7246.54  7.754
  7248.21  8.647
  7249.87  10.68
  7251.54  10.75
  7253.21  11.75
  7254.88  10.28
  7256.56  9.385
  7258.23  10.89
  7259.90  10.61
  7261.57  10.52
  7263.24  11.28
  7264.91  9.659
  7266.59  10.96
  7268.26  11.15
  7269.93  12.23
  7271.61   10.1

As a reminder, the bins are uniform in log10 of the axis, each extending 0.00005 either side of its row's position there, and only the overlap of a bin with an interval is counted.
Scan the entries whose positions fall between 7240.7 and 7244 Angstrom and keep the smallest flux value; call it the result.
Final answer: 8.954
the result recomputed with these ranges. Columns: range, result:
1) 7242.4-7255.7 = 7.754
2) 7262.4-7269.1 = 9.659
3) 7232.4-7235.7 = 9.908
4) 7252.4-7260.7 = 9.385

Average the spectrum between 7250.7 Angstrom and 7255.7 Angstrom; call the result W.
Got 10.9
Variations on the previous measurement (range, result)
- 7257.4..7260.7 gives 10.8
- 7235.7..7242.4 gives 11.5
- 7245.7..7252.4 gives 9.48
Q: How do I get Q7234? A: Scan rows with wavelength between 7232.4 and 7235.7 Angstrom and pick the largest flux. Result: 10.54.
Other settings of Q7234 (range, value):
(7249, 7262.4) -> 11.75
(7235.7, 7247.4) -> 13.83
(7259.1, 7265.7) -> 11.28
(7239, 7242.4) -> 12.14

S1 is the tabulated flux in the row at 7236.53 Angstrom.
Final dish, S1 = 11.04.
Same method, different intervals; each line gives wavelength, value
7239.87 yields 12.14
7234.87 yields 9.908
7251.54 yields 10.75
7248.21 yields 8.647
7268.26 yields 11.15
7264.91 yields 9.659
